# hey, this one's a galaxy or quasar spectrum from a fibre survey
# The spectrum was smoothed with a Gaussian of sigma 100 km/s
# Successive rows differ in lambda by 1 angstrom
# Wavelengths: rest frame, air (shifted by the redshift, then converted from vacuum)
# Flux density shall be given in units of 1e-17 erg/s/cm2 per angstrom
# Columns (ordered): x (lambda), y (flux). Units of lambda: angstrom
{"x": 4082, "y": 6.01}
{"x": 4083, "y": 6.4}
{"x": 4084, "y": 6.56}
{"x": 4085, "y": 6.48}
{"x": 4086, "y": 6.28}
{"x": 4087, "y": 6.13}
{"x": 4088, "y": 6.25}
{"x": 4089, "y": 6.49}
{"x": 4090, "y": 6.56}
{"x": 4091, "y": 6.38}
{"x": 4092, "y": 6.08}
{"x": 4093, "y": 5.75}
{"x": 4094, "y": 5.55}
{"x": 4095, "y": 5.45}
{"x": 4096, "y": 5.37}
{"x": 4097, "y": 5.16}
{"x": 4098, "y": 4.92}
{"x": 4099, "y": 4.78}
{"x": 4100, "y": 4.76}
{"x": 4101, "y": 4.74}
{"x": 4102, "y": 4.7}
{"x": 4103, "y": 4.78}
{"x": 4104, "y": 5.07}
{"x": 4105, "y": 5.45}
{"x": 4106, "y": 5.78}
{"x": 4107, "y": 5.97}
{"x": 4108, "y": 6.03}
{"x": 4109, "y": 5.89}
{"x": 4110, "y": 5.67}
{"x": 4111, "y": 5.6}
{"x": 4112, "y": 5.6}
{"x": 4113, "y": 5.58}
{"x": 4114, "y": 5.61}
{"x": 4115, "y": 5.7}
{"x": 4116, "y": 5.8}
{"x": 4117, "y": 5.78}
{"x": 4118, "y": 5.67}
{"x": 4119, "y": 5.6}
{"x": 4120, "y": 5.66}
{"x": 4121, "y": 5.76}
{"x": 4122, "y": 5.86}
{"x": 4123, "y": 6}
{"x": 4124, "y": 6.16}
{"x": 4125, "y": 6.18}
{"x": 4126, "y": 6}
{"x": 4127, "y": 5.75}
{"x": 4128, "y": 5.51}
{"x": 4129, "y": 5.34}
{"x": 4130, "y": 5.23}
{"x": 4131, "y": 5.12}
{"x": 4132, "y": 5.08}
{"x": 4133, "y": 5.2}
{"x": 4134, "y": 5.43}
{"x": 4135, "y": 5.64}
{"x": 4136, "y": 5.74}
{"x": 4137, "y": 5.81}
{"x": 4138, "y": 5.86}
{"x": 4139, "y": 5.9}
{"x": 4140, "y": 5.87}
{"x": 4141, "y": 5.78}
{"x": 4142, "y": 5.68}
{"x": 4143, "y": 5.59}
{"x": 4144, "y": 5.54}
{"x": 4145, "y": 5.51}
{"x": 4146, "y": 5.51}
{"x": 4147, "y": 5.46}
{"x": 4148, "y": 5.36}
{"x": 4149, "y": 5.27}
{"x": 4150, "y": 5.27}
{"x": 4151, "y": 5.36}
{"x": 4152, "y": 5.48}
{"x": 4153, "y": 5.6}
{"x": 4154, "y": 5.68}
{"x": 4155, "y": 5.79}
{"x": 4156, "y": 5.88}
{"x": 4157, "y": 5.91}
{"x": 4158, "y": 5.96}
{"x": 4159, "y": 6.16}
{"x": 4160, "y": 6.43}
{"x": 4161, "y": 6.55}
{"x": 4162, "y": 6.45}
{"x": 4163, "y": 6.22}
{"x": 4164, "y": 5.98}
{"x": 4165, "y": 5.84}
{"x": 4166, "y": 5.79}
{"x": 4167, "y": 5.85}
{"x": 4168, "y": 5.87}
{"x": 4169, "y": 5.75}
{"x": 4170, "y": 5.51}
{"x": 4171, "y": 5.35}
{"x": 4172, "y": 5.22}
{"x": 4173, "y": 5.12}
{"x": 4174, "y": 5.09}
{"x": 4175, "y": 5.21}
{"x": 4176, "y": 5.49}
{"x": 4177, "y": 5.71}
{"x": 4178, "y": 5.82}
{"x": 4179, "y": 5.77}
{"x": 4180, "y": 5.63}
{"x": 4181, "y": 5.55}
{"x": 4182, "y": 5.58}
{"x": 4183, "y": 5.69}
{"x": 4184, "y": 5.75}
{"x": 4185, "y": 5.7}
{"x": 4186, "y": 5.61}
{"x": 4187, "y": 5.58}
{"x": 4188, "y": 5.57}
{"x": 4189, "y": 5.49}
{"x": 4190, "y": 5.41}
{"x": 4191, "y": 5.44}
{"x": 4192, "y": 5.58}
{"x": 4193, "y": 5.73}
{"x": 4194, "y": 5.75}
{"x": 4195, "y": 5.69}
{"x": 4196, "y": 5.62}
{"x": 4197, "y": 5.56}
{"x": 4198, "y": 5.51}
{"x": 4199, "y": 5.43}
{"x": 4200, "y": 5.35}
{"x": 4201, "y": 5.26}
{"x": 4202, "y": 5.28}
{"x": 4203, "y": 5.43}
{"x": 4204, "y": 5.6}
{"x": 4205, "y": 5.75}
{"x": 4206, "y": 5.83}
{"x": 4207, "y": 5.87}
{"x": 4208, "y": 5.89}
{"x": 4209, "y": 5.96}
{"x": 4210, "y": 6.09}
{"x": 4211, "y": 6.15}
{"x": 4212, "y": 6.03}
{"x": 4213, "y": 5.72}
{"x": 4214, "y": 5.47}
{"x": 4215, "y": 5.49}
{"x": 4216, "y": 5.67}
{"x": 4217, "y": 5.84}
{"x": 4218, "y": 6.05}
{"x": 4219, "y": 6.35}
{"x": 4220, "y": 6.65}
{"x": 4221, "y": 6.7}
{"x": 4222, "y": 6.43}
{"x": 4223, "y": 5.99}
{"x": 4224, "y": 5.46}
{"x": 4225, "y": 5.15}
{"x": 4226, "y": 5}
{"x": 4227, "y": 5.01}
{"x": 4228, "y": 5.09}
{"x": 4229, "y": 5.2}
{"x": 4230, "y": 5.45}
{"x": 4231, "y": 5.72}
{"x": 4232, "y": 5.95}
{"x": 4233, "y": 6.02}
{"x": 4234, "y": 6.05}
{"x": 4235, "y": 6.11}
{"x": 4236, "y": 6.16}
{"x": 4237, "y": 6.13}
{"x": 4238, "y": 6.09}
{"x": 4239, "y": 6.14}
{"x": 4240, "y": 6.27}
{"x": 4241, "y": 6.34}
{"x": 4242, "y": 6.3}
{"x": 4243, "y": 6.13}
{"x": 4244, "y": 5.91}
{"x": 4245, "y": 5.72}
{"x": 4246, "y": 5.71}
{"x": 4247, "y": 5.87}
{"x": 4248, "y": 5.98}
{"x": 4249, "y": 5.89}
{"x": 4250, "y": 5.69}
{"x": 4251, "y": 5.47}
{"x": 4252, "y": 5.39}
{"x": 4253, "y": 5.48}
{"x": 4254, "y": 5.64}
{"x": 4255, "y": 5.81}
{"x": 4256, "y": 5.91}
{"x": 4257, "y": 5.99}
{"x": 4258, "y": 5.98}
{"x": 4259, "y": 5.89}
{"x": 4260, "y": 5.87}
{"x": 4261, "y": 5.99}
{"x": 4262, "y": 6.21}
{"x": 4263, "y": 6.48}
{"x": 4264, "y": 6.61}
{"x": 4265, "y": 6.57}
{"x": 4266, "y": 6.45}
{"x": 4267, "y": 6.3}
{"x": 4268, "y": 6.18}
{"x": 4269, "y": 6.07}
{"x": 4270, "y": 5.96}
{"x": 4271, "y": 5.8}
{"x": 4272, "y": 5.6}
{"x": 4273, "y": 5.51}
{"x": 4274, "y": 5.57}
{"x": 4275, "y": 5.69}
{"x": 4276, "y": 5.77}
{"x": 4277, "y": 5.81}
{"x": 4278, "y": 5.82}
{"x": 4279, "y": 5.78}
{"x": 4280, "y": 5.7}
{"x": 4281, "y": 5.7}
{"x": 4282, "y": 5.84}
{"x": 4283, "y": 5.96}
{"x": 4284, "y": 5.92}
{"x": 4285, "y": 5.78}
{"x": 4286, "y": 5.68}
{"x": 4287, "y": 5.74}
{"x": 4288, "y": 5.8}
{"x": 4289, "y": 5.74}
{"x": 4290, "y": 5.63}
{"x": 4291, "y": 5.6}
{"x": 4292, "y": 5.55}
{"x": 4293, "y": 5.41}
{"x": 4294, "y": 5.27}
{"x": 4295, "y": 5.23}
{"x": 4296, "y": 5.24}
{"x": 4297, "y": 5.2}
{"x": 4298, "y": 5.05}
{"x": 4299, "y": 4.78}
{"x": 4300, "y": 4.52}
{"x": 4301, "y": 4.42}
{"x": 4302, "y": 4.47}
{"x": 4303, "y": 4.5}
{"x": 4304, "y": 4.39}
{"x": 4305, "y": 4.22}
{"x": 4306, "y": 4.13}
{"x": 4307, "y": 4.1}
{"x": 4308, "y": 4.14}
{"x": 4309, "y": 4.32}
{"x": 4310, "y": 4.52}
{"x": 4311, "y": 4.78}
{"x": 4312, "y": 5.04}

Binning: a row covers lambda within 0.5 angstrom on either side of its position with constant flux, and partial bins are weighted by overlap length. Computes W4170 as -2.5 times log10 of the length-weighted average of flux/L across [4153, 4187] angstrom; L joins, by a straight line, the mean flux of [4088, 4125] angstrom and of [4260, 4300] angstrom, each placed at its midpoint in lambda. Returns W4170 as -0.02 mag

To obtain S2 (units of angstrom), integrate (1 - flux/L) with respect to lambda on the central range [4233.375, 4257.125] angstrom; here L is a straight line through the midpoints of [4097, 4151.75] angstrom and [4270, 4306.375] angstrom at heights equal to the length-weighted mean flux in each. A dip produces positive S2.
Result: -2.2 angstrom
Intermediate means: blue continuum 5.53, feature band 5.92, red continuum 5.37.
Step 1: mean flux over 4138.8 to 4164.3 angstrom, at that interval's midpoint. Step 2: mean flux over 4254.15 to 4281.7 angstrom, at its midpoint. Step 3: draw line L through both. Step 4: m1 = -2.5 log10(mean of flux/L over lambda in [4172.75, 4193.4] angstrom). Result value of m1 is 0.05 mag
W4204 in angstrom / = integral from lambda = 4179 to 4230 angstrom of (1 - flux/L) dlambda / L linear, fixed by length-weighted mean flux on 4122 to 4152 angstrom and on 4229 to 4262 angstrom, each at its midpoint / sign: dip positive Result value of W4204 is 1.0 angstrom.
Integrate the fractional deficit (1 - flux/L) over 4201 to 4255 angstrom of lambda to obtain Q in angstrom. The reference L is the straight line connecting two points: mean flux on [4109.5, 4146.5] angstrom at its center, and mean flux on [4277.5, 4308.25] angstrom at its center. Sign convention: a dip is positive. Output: -4.3 angstrom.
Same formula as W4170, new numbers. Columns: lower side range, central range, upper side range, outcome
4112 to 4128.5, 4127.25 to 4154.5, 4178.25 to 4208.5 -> 0.04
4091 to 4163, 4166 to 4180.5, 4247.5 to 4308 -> 0.01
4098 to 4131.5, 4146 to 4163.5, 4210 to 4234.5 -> -0.03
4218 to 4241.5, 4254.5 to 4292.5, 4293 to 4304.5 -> -0.13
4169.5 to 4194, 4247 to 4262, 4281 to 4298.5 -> -0.05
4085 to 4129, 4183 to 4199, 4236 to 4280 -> 0.04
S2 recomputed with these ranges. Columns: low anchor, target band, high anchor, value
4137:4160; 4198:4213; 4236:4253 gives 0.3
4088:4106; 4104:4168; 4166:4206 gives -2.7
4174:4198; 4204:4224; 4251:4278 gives -0.9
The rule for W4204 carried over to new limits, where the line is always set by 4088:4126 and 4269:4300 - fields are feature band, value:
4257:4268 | -1.2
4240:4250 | -0.7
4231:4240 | -0.7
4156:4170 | -1.0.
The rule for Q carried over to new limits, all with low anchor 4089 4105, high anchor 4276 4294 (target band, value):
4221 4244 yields -0.9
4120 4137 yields -0.6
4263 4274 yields -0.8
